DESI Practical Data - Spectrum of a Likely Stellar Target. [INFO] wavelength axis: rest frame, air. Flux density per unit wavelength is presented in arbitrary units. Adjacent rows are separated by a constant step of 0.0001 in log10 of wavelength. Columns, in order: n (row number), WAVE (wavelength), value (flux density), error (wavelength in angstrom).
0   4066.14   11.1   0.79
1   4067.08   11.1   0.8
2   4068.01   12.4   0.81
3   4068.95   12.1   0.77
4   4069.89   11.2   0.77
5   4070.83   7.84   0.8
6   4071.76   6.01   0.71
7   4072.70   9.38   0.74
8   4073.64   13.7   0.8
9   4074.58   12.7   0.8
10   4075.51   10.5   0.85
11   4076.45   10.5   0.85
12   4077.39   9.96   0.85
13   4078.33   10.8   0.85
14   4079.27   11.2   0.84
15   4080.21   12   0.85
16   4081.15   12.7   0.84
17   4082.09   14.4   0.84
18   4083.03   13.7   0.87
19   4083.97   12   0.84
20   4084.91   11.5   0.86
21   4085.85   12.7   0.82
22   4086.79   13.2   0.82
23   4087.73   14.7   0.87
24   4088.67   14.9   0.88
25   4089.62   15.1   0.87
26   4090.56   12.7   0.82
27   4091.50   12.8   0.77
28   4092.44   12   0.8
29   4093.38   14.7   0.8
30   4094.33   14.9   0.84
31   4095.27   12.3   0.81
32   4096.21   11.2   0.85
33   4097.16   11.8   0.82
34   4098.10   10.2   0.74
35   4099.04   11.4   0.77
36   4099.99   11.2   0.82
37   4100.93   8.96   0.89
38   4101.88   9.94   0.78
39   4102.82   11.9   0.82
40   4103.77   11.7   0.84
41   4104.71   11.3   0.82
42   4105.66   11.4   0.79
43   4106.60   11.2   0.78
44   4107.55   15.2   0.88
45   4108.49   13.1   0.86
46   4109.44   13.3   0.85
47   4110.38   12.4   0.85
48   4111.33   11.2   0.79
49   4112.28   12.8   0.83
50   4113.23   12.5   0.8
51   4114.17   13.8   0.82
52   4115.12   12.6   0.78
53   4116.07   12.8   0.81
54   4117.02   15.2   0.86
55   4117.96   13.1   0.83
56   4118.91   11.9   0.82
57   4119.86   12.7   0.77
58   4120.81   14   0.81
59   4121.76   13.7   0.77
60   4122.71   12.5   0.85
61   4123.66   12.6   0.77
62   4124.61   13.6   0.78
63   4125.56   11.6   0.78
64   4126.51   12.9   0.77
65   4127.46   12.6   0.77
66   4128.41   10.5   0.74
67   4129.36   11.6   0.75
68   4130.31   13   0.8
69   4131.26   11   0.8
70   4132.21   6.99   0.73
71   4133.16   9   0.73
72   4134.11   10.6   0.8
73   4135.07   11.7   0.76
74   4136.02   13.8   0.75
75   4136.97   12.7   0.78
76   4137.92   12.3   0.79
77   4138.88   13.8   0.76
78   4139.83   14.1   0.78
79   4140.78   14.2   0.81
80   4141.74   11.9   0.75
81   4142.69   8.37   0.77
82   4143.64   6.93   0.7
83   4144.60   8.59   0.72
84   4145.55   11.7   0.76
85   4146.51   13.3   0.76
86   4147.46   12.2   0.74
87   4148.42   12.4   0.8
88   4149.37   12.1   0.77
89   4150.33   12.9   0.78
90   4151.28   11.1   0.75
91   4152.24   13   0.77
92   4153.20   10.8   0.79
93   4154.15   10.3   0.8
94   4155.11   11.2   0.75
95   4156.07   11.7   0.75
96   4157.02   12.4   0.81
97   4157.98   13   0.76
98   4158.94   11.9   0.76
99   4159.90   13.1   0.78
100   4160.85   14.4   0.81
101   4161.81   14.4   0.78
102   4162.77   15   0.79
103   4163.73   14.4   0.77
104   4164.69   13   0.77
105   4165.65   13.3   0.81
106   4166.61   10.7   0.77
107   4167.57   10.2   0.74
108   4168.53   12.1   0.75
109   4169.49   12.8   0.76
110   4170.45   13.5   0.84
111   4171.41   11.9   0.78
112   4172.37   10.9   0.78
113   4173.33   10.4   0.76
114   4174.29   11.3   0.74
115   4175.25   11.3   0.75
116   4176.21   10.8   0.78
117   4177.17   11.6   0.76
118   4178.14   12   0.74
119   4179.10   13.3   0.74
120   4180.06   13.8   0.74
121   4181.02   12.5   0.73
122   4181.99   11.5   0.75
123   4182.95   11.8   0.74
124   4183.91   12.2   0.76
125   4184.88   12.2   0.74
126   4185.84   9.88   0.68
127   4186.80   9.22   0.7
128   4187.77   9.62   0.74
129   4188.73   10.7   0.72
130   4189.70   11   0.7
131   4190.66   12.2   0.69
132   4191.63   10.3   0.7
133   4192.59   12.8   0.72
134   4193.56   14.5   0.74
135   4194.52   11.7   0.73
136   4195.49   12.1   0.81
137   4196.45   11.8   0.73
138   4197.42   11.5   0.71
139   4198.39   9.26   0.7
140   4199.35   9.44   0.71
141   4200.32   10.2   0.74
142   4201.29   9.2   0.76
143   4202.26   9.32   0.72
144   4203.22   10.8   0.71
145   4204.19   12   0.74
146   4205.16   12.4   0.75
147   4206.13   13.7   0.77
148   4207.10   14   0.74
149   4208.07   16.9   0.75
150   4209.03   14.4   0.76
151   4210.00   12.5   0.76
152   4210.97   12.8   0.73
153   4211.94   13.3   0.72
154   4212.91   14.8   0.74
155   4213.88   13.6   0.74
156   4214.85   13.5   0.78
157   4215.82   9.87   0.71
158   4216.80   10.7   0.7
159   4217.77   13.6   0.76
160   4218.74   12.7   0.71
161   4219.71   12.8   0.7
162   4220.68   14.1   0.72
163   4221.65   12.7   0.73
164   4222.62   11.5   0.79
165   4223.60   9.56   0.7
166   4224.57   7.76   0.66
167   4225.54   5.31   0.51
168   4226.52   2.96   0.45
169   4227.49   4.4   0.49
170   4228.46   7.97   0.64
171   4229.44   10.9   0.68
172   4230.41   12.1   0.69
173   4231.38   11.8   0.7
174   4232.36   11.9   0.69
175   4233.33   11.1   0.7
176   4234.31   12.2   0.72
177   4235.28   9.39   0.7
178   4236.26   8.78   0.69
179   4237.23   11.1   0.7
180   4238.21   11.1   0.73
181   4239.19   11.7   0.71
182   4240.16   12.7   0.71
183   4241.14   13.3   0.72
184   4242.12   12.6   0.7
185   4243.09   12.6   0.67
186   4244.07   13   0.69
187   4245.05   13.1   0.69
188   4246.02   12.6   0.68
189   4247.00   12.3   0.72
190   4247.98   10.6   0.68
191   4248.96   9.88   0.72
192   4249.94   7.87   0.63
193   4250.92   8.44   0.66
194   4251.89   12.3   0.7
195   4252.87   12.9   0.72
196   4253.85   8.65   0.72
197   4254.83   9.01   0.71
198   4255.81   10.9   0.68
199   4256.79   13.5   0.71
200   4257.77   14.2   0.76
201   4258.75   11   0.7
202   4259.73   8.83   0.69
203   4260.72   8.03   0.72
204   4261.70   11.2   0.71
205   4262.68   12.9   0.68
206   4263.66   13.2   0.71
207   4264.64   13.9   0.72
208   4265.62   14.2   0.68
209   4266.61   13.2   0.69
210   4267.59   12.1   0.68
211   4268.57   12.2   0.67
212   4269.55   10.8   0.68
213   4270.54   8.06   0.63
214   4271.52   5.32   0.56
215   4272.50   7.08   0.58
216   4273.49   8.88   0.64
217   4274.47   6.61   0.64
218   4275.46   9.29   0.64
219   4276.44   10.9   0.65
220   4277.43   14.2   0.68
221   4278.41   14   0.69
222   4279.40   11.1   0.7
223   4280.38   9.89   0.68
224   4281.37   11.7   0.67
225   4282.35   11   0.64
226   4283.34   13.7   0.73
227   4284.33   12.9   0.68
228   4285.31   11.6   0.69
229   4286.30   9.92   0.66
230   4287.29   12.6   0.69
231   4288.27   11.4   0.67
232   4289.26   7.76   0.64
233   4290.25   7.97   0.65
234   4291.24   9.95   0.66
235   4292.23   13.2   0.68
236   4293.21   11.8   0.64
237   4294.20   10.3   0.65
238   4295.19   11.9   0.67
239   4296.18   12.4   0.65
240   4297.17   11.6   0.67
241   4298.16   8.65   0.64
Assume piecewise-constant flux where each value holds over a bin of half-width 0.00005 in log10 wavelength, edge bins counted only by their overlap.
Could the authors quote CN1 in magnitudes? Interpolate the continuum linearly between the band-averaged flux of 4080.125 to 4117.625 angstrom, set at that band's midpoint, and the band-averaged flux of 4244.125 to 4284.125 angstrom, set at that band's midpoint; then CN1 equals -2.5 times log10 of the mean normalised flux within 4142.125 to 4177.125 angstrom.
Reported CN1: 0.01 mag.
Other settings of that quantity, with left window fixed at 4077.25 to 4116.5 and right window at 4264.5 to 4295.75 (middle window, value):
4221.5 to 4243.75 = 0.11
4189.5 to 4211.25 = -0.04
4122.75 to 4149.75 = 0.04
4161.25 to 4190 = -0.01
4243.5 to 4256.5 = 0.02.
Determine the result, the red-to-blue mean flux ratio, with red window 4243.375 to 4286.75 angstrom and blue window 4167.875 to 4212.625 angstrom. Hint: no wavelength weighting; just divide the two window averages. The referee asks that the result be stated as 0.9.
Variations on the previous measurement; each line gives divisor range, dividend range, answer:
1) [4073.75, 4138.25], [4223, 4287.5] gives 0.88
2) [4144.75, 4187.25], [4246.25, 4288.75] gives 0.91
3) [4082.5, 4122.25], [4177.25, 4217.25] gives 0.95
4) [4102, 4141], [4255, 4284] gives 0.90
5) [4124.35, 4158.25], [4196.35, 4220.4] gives 1.05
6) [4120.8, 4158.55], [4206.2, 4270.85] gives 0.97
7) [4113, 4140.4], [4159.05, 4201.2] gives 0.96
